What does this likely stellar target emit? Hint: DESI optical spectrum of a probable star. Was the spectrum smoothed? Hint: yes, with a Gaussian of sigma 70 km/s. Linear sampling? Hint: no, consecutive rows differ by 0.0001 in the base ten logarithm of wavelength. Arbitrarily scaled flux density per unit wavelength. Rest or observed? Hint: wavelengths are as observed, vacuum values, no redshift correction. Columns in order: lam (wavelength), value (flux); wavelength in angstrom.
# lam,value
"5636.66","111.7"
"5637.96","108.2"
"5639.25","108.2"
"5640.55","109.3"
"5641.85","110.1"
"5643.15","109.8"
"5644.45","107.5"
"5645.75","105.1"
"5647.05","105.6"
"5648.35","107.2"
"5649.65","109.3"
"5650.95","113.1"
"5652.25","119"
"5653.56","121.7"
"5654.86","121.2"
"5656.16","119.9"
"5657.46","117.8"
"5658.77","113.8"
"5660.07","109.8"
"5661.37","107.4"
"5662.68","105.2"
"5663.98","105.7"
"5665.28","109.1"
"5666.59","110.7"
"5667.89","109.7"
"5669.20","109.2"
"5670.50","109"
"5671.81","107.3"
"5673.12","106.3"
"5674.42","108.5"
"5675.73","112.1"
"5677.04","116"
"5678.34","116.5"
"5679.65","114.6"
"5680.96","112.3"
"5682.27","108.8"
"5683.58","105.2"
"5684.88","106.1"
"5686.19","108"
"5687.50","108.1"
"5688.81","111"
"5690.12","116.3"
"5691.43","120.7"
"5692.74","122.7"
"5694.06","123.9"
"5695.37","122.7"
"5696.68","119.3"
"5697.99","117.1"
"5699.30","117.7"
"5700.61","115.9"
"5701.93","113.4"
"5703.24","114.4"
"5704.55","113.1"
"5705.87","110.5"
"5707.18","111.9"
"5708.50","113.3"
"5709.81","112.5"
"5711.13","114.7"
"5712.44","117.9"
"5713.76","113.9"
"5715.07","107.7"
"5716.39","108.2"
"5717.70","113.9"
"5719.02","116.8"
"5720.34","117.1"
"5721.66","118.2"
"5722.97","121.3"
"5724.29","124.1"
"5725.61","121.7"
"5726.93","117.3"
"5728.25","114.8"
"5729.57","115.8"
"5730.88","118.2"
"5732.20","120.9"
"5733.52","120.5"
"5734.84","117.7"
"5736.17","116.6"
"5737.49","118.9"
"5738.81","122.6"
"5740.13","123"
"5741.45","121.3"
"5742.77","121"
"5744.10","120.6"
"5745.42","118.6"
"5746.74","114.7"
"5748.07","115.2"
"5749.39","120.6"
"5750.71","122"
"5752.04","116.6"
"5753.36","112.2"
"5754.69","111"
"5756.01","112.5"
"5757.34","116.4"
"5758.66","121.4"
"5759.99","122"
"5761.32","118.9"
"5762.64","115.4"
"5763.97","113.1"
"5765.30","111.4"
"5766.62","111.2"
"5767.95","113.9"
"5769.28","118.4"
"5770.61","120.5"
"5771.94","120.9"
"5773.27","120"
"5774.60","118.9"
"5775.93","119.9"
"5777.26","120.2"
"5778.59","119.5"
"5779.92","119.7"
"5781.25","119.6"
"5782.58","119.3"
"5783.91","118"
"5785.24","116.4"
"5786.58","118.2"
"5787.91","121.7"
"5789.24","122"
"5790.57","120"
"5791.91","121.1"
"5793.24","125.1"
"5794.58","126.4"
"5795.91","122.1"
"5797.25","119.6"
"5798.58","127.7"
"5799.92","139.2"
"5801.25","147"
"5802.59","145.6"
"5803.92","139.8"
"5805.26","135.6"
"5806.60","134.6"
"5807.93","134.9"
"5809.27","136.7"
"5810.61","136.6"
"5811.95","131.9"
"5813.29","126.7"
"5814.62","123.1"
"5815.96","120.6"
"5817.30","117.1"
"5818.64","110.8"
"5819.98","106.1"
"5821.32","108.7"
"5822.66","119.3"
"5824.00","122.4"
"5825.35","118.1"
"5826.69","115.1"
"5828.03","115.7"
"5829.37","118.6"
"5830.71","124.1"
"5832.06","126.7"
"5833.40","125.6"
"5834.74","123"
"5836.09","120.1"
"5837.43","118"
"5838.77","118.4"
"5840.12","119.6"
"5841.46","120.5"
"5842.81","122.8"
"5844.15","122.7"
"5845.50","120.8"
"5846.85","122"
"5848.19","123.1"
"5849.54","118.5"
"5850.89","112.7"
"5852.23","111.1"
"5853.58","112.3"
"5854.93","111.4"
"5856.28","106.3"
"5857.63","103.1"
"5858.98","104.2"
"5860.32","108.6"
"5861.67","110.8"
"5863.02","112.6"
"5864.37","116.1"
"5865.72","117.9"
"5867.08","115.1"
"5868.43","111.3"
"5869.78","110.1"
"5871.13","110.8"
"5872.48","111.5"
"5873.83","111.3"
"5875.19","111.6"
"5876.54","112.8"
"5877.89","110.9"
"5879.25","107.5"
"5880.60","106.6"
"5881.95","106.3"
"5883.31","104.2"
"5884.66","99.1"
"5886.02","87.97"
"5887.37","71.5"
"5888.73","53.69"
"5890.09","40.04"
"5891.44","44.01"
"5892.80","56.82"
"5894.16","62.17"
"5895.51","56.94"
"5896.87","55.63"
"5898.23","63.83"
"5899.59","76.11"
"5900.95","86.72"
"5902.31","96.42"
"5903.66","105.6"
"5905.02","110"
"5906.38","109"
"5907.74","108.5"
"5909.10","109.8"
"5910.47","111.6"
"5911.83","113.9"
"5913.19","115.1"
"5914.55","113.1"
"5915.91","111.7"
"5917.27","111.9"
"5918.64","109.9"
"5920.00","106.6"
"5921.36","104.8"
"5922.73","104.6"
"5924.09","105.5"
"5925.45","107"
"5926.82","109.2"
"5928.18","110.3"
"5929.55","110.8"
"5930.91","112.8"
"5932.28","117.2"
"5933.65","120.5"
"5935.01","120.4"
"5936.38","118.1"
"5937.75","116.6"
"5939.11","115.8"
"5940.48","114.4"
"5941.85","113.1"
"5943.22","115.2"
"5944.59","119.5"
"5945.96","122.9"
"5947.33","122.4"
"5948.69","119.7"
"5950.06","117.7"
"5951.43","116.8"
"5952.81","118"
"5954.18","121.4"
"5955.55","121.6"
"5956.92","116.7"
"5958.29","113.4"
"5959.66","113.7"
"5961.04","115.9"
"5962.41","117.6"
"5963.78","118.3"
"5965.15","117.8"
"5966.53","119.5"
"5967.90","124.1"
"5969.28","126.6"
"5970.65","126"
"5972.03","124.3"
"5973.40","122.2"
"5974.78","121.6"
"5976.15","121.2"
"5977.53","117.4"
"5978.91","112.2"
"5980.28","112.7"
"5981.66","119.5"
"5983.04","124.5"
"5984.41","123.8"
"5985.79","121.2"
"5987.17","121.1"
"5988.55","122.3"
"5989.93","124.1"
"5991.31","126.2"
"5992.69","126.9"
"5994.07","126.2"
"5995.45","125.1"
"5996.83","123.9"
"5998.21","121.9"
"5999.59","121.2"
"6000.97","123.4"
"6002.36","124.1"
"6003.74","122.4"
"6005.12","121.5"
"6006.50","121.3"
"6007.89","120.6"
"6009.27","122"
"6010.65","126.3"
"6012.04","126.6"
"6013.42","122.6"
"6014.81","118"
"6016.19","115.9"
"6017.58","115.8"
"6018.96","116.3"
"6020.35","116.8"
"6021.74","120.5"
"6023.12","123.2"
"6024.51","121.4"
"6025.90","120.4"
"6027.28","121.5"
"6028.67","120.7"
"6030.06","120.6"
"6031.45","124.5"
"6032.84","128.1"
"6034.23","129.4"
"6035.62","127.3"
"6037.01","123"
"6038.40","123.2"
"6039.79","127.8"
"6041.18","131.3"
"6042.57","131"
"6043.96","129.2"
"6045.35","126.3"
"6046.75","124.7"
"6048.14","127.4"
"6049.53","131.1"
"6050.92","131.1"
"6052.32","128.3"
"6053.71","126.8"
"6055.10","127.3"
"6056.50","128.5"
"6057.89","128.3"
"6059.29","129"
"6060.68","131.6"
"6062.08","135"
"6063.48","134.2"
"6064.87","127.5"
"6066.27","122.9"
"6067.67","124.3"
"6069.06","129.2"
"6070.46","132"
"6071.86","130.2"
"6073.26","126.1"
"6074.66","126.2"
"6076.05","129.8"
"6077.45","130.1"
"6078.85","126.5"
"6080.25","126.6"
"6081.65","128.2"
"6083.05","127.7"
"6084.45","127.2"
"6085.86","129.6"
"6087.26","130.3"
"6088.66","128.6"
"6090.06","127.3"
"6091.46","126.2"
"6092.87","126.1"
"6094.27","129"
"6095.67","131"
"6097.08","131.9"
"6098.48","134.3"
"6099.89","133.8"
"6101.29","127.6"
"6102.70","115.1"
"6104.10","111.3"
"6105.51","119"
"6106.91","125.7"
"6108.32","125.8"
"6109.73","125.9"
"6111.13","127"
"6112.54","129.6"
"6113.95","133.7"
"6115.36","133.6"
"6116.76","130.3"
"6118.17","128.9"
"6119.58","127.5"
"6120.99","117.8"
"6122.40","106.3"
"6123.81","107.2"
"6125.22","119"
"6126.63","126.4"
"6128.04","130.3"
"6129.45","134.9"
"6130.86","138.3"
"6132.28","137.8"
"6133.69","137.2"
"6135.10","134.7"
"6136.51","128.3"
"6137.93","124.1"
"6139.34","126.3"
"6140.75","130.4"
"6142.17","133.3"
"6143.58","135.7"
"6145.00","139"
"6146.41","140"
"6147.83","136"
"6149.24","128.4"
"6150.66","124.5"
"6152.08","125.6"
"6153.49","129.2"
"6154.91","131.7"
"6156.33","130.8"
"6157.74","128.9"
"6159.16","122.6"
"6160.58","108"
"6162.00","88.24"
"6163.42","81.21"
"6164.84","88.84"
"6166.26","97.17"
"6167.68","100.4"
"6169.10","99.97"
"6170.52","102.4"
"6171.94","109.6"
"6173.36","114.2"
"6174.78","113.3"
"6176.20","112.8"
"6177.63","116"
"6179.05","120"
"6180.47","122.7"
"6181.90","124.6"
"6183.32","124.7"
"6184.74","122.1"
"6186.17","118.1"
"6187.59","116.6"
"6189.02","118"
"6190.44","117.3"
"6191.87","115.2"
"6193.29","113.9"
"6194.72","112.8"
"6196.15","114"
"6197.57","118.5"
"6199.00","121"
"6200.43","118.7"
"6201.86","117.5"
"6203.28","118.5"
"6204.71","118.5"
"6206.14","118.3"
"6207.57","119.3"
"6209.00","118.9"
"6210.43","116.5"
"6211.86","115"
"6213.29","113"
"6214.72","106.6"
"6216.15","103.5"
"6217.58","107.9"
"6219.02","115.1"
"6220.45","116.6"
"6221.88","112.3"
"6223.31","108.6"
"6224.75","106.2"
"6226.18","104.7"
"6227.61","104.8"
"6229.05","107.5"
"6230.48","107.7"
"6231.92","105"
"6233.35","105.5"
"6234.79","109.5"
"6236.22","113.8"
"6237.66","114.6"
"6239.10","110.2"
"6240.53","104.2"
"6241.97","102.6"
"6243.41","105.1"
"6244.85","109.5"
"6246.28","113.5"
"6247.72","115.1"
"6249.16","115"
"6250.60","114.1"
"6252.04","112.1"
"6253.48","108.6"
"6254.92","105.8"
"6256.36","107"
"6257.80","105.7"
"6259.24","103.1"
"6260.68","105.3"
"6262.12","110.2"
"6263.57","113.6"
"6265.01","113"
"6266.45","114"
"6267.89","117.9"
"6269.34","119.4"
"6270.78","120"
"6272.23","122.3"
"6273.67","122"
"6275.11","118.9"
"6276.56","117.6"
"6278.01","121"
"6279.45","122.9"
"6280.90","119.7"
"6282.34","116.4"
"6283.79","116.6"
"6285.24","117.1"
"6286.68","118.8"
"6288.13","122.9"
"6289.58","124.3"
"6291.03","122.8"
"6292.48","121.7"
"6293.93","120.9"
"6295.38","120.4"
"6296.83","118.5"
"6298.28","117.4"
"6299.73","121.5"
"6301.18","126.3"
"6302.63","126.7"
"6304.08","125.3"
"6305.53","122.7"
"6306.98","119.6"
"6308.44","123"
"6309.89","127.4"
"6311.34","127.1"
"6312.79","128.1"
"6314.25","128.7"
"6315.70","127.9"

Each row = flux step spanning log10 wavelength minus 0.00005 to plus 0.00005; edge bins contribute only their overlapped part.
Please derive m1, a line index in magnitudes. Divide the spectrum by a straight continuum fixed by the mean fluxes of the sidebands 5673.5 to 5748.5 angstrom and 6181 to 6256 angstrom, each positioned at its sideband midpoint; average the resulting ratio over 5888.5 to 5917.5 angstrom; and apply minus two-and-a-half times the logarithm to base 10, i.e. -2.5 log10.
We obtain 0.30 mag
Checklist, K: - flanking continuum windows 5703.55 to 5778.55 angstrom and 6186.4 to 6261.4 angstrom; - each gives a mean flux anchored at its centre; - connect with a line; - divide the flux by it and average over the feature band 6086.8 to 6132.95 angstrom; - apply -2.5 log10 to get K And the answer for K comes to -0.12 mag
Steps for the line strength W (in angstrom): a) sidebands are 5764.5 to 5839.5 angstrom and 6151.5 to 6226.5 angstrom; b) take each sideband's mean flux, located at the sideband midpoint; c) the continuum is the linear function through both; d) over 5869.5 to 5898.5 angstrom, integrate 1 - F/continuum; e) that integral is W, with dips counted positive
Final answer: 8.3 angstrom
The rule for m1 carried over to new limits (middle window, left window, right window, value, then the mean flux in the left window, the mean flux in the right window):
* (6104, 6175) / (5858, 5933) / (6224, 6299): -0.13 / 99.5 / 114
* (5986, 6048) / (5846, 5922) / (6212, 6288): -0.18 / 100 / 112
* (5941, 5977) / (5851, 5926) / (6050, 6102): -0.09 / 99.3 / 129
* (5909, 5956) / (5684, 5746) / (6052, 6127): 0.08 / 117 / 127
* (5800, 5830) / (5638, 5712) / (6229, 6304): -0.12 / 112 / 115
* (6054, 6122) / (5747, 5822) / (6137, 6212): -0.08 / 122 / 118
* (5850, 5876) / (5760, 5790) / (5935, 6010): 0.08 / 118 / 120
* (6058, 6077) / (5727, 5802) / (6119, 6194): -0.08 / 120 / 120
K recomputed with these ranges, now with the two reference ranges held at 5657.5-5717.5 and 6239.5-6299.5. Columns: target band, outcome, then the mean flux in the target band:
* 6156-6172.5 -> 0.10 mag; 104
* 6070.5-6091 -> -0.13 mag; 128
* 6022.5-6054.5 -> -0.11 mag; 126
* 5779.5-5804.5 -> -0.12 mag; 126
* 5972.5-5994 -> -0.07 mag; 121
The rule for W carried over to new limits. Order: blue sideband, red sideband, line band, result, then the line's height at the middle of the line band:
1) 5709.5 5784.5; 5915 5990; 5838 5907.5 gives 9.9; 117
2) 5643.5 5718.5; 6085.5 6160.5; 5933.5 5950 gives 0.5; 122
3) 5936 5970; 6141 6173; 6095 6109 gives -0.9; 118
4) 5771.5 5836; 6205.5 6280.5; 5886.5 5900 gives 7.0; 121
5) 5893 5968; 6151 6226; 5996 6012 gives -1.9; 110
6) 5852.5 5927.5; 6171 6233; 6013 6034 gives -3.0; 106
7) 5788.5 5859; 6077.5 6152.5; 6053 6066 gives -0.3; 127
